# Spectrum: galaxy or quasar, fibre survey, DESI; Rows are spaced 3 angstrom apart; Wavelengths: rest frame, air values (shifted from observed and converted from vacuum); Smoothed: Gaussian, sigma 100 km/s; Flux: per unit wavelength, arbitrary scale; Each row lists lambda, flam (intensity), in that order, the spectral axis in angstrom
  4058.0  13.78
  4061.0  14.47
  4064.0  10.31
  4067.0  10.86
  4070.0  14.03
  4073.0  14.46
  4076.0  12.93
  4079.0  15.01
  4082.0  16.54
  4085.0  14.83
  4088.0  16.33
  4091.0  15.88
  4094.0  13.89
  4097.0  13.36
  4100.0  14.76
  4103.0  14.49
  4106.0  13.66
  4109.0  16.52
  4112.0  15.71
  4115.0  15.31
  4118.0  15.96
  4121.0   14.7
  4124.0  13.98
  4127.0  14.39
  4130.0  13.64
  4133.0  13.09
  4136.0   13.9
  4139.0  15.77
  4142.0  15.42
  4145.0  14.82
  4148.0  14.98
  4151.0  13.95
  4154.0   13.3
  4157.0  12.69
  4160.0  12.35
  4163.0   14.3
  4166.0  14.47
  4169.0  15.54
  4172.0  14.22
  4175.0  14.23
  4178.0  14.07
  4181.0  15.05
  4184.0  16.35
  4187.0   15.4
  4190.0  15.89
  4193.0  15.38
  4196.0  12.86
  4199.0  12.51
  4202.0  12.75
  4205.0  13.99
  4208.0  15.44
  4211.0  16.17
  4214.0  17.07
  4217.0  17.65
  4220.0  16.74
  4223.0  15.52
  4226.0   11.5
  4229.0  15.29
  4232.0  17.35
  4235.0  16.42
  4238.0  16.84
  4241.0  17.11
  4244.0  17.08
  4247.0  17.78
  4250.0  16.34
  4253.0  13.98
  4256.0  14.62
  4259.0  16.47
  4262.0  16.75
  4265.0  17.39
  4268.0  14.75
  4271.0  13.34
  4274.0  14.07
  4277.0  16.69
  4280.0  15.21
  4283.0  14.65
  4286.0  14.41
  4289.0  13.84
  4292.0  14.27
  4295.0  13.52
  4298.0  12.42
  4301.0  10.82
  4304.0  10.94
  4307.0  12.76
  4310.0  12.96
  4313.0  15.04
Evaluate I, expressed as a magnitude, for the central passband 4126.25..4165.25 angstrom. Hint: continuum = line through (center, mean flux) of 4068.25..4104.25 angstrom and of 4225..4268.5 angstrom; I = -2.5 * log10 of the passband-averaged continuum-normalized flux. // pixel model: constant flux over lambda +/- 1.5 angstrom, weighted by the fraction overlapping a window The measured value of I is 0.08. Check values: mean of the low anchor 14.7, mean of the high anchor 16.1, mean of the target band 14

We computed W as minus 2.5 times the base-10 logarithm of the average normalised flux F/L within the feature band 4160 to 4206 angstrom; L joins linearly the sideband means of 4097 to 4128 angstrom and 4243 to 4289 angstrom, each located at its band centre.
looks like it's 0.06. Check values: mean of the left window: 14.9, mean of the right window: 15.5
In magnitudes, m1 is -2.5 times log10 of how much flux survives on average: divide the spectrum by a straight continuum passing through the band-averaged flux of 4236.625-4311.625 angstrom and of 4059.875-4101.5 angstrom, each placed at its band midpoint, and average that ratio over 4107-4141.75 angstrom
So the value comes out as -0.042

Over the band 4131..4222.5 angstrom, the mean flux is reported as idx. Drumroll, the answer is 14.7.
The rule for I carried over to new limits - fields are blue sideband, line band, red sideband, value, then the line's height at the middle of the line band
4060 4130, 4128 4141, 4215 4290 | 0.044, 14.7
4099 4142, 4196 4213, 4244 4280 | 0.086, 15.3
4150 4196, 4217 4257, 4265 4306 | -0.134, 14.1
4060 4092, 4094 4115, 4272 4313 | -0.051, 14.1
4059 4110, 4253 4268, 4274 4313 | -0.162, 13.7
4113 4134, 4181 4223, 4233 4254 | 0.043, 15.9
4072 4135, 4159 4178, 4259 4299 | 0.040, 14.8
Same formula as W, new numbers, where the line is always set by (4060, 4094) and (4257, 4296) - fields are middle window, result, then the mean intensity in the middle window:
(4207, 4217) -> -0.12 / 16.5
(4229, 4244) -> -0.13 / 16.8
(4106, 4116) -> -0.09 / 15.5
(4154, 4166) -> 0.09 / 13.3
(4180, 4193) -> -0.07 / 15.7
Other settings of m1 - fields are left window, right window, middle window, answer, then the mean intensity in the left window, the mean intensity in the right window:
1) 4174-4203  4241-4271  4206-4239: -0.05 mag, 14.5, 16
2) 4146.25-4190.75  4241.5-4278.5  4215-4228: -0.01 mag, 14.4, 15.8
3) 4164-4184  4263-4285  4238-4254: -0.10 mag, 14.7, 15.2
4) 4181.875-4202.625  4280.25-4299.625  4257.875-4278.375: -0.11 mag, 14.5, 13.9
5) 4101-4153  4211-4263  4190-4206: 0.14 mag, 14.7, 16.1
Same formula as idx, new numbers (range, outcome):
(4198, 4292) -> 15.5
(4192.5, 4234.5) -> 15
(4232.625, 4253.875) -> 16.6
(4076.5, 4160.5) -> 14.6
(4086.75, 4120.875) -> 15.1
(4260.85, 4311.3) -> 14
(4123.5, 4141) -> 14.2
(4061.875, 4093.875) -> 14.1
